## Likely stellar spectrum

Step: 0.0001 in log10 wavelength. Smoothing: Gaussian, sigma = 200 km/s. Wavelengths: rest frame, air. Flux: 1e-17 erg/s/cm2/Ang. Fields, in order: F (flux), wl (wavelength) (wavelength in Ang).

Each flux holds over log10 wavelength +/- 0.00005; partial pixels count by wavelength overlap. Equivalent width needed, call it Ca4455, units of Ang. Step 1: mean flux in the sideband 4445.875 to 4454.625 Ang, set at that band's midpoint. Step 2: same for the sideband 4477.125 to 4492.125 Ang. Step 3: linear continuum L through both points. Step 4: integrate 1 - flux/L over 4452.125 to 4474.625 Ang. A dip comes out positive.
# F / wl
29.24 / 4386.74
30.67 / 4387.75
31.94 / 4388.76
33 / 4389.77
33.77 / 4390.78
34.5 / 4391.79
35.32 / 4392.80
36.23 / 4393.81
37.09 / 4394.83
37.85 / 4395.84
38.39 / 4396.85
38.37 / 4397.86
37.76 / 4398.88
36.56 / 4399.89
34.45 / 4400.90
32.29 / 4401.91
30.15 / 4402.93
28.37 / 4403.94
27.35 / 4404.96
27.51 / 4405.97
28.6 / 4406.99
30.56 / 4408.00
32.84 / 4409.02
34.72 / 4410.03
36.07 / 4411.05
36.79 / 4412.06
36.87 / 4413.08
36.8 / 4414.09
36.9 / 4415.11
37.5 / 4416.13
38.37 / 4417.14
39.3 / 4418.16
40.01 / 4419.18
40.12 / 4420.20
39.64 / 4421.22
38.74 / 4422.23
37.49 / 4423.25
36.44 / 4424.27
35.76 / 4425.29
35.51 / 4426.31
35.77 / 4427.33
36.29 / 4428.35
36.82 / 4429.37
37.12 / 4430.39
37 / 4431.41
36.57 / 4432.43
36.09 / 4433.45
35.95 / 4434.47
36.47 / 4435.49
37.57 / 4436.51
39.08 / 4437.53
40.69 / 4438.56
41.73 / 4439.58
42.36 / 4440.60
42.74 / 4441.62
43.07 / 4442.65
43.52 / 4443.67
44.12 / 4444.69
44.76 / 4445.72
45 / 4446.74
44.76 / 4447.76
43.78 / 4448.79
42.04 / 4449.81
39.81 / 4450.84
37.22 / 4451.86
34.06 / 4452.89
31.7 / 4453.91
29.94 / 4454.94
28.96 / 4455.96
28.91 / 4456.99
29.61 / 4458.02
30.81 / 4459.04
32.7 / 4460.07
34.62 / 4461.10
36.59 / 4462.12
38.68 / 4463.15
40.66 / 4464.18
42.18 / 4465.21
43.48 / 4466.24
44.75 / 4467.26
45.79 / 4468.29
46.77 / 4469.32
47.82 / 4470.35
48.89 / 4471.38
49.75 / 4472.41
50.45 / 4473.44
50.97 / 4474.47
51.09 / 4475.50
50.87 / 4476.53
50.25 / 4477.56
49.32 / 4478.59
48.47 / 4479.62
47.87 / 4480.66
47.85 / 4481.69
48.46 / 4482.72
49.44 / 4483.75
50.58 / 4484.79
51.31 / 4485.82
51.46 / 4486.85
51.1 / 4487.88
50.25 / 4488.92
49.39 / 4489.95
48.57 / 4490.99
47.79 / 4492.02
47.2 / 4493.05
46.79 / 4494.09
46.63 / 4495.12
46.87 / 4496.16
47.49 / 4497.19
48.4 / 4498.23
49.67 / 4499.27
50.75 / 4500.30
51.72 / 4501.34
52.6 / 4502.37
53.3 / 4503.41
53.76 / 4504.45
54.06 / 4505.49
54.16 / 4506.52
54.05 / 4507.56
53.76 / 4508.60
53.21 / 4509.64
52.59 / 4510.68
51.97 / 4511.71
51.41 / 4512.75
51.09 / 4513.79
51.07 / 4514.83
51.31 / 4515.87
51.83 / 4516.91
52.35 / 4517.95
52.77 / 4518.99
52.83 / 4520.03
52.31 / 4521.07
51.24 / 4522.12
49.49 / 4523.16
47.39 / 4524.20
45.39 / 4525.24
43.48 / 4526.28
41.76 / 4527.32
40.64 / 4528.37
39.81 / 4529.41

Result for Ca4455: 2.3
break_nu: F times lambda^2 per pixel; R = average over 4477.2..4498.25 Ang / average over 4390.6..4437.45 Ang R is 1.41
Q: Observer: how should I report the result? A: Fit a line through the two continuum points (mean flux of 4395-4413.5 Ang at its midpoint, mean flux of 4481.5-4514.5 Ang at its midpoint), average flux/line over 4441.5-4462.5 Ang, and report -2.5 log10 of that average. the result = 0.13 mag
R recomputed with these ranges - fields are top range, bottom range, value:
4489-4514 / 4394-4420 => 1.52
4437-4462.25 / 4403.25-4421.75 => 1.11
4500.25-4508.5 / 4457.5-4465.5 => 1.53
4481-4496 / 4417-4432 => 1.34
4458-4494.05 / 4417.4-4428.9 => 1.25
